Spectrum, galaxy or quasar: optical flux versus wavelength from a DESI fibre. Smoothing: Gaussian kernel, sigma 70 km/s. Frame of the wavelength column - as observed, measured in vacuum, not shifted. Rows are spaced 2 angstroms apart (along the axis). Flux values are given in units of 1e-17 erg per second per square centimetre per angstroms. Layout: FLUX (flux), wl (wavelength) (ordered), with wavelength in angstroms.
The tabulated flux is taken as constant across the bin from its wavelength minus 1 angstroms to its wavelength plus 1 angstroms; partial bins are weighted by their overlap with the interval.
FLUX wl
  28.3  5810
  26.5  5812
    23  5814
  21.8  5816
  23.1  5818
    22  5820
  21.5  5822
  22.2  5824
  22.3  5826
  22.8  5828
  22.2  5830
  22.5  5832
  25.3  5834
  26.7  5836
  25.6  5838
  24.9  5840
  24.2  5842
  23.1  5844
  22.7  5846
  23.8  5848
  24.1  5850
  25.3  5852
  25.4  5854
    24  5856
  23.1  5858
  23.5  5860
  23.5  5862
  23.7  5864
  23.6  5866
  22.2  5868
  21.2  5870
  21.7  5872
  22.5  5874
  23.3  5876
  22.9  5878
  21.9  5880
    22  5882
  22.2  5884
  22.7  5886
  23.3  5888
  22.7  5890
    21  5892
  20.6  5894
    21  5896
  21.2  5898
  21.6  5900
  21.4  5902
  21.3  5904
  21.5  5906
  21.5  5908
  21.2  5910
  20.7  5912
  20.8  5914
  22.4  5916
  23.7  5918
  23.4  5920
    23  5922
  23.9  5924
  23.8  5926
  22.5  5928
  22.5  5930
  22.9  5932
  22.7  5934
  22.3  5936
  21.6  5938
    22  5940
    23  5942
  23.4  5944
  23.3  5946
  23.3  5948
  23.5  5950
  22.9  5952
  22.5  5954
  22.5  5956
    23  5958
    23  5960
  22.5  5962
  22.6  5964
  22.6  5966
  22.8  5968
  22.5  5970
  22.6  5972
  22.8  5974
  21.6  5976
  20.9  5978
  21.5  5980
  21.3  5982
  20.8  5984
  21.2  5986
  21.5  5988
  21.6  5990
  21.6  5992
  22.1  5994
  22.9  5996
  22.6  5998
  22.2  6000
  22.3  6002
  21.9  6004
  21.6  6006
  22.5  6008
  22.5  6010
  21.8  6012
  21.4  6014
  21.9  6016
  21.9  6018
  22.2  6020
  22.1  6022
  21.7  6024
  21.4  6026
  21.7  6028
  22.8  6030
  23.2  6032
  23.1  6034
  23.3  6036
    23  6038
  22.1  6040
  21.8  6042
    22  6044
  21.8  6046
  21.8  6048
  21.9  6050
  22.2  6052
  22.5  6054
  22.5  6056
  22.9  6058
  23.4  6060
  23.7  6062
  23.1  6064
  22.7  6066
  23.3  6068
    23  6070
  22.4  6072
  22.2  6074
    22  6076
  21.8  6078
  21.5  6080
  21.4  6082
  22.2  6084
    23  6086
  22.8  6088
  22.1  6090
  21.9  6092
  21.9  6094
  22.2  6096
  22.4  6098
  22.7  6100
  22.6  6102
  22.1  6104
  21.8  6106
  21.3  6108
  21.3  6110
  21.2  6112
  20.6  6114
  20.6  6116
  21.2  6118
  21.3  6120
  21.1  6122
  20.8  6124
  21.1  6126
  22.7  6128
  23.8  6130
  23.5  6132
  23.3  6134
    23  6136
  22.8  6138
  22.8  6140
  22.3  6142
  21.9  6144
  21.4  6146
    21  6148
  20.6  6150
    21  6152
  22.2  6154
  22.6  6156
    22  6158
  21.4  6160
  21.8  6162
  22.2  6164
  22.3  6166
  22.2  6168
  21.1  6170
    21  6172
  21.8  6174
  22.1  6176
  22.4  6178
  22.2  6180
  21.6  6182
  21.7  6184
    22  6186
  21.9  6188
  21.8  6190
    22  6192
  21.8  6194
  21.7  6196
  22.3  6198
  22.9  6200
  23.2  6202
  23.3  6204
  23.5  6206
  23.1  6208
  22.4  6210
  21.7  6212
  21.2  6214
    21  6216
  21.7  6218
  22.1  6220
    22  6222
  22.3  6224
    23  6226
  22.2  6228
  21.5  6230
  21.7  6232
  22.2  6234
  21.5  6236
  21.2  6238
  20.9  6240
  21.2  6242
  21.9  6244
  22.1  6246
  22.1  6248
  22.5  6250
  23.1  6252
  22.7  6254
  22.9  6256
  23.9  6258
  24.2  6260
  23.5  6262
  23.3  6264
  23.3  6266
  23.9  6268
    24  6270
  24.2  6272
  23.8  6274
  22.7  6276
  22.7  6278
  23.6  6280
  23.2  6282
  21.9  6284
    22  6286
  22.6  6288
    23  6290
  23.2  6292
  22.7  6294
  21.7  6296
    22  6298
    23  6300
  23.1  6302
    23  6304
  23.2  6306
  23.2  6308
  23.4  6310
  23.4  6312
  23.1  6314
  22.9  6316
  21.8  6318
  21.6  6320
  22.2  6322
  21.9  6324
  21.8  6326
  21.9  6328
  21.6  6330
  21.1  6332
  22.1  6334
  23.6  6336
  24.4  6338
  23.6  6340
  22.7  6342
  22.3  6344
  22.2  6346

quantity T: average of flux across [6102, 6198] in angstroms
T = 21.8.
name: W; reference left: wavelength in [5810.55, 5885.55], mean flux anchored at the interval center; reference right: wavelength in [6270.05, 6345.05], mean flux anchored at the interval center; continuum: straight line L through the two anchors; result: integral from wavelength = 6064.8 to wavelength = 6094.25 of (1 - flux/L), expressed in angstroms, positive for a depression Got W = 0.93 angstroms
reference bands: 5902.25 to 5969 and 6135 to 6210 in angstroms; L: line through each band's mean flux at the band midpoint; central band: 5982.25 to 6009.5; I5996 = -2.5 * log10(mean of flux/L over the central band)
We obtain 0.03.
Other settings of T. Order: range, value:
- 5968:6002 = 21.9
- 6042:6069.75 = 22.6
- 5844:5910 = 22.6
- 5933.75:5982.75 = 22.5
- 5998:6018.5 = 22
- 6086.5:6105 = 22.3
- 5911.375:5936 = 22.7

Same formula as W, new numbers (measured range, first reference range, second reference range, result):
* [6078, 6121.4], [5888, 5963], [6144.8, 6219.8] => 0.5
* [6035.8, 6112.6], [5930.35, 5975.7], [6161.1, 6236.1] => 0.3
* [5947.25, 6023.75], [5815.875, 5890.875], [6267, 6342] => 3.0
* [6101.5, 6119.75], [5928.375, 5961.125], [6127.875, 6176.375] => 0.7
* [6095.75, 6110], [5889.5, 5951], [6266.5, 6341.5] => 0.3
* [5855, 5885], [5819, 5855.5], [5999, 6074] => 0.9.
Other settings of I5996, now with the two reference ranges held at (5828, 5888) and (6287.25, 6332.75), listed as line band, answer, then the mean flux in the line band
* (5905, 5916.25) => 0.099 mag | 21.3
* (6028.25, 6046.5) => 0.024 mag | 22.6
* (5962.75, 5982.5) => 0.050 mag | 22.1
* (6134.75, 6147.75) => 0.026 mag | 22.3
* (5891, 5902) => 0.110 mag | 21.1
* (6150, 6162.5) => 0.053 mag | 21.7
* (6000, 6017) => 0.054 mag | 22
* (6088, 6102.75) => 0.031 mag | 22.3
